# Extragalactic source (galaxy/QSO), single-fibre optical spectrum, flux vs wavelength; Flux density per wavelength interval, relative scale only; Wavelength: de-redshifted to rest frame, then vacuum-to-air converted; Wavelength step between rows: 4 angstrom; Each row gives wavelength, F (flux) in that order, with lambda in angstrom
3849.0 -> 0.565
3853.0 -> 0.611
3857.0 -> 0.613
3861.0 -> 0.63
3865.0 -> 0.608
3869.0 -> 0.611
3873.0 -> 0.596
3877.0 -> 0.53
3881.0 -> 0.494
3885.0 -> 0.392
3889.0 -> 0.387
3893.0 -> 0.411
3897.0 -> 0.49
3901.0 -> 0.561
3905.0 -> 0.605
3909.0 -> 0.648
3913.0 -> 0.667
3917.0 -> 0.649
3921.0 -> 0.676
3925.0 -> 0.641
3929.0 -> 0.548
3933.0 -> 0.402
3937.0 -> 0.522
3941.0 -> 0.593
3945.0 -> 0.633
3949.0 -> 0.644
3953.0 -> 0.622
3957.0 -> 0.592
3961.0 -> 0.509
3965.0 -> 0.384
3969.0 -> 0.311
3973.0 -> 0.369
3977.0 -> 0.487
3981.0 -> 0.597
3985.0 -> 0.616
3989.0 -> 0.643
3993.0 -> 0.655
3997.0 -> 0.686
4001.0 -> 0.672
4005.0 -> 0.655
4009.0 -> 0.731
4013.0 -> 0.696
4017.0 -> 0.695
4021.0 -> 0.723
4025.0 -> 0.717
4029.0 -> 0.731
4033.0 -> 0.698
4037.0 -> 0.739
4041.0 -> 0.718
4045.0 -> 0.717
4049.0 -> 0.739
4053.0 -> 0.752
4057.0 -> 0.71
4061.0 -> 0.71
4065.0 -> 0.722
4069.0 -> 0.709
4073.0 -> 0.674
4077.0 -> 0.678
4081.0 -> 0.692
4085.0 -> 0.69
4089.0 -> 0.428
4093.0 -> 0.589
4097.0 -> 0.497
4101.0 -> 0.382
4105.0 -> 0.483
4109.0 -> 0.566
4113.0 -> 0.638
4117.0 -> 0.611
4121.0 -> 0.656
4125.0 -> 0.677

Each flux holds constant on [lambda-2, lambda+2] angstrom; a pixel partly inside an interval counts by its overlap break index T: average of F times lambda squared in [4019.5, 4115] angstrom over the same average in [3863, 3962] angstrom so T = 1.3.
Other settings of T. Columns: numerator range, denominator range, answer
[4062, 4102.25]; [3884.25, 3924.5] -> 1.20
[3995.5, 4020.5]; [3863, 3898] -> 1.47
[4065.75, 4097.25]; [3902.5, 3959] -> 1.13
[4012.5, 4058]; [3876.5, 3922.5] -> 1.42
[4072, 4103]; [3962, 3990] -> 1.26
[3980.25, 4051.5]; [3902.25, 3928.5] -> 1.14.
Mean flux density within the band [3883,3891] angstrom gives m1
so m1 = 0.39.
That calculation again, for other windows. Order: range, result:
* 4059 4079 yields 0.699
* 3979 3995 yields 0.628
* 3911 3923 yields 0.664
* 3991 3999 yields 0.671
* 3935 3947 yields 0.583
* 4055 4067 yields 0.714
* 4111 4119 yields 0.625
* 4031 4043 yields 0.718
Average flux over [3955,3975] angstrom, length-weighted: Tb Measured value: 0.433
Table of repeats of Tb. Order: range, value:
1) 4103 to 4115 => 0.562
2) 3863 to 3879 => 0.586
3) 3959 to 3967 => 0.447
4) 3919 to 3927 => 0.659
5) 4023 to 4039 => 0.721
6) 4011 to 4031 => 0.712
